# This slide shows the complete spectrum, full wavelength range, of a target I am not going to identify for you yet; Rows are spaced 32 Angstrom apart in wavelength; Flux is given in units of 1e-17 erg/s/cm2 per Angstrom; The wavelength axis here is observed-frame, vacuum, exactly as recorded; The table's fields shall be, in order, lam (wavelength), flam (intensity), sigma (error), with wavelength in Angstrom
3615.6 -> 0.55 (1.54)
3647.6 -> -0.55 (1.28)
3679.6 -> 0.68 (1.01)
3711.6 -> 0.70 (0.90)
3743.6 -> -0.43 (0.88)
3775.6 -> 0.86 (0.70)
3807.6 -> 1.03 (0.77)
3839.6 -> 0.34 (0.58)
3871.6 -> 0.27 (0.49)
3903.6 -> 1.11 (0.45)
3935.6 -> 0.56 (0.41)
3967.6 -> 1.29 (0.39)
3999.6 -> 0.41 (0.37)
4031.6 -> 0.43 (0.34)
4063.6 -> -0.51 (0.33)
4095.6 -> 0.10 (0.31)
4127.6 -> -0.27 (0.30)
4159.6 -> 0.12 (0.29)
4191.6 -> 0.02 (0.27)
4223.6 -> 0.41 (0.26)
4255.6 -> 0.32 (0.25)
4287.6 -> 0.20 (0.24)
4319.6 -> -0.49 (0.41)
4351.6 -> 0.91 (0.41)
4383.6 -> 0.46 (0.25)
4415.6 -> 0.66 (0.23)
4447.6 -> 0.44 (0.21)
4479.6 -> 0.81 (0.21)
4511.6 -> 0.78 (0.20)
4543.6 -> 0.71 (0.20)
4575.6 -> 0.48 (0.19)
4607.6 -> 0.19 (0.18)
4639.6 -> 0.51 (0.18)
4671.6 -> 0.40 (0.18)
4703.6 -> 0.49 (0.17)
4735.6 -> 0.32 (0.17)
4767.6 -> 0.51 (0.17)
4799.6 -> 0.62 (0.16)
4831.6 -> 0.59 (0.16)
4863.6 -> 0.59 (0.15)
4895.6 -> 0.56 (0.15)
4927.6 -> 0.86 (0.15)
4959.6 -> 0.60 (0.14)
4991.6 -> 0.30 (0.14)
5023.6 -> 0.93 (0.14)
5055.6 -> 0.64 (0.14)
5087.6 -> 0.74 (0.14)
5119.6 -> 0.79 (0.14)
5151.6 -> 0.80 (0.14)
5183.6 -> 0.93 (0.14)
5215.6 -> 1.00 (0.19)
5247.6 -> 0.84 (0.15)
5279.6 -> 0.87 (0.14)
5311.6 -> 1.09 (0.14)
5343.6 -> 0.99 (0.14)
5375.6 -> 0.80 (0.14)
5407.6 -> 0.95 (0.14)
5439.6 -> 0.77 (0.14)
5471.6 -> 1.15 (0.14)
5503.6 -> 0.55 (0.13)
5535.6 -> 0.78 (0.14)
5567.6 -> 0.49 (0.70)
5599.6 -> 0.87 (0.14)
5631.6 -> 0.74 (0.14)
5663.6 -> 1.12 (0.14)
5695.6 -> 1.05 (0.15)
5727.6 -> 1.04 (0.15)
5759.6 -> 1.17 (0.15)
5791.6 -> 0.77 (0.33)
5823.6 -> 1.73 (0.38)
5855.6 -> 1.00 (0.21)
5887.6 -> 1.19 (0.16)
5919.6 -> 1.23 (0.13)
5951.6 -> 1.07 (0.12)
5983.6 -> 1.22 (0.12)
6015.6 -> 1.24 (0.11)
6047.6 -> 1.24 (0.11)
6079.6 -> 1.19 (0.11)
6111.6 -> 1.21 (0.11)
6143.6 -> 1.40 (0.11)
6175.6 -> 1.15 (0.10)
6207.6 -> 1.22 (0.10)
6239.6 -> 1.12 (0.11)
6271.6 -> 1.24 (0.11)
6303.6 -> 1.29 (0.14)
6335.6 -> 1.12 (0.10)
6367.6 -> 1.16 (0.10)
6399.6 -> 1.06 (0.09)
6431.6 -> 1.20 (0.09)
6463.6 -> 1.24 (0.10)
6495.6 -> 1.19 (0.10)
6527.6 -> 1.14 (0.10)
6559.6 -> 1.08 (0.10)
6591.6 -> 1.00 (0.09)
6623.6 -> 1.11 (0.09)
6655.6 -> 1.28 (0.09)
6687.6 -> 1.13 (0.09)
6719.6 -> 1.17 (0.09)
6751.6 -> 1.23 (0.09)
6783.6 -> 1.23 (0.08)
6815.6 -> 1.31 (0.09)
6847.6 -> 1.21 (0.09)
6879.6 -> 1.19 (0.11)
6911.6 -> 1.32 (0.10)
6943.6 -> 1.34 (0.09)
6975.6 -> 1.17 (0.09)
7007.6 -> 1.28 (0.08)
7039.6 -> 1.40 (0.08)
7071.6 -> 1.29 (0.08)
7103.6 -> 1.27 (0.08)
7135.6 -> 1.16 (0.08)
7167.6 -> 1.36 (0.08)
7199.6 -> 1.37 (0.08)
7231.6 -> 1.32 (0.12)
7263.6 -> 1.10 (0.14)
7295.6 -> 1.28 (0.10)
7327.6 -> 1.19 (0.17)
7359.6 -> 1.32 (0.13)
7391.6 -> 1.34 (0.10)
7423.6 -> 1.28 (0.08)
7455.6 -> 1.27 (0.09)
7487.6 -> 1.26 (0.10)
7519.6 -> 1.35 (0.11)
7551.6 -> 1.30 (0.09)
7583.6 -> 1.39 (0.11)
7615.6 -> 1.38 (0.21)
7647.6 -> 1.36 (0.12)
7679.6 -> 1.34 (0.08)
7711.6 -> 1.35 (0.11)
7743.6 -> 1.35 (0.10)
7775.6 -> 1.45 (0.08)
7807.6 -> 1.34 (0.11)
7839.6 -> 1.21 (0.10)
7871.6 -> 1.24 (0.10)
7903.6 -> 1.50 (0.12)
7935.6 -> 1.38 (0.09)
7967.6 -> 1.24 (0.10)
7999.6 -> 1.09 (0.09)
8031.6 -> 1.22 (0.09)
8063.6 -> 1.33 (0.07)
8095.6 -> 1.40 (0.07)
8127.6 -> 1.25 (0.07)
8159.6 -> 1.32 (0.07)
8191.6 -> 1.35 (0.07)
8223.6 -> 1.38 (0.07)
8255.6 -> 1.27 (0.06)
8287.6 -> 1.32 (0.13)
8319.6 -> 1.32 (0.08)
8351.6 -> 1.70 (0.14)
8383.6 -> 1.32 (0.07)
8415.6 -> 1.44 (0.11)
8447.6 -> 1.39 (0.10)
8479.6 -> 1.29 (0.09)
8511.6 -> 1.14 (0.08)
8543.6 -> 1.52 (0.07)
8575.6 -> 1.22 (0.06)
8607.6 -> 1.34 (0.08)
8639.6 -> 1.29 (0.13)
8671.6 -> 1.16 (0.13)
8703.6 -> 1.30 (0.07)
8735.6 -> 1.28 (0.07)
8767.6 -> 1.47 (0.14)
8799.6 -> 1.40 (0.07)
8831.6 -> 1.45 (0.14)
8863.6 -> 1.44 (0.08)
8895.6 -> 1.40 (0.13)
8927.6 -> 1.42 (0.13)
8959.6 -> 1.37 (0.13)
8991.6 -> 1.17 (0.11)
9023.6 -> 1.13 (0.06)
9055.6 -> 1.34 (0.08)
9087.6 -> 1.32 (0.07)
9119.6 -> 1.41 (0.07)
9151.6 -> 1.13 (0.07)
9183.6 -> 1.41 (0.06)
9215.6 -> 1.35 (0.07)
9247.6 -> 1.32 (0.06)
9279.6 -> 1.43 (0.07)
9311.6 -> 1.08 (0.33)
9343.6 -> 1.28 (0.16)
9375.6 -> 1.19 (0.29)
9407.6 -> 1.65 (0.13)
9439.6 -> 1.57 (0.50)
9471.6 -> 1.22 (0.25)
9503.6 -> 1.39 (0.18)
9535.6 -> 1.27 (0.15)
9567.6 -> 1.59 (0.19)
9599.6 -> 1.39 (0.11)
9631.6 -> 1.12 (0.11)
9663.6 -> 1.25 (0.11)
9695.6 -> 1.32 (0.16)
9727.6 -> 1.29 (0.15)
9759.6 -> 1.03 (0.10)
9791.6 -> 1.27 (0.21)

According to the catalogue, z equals 0.271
